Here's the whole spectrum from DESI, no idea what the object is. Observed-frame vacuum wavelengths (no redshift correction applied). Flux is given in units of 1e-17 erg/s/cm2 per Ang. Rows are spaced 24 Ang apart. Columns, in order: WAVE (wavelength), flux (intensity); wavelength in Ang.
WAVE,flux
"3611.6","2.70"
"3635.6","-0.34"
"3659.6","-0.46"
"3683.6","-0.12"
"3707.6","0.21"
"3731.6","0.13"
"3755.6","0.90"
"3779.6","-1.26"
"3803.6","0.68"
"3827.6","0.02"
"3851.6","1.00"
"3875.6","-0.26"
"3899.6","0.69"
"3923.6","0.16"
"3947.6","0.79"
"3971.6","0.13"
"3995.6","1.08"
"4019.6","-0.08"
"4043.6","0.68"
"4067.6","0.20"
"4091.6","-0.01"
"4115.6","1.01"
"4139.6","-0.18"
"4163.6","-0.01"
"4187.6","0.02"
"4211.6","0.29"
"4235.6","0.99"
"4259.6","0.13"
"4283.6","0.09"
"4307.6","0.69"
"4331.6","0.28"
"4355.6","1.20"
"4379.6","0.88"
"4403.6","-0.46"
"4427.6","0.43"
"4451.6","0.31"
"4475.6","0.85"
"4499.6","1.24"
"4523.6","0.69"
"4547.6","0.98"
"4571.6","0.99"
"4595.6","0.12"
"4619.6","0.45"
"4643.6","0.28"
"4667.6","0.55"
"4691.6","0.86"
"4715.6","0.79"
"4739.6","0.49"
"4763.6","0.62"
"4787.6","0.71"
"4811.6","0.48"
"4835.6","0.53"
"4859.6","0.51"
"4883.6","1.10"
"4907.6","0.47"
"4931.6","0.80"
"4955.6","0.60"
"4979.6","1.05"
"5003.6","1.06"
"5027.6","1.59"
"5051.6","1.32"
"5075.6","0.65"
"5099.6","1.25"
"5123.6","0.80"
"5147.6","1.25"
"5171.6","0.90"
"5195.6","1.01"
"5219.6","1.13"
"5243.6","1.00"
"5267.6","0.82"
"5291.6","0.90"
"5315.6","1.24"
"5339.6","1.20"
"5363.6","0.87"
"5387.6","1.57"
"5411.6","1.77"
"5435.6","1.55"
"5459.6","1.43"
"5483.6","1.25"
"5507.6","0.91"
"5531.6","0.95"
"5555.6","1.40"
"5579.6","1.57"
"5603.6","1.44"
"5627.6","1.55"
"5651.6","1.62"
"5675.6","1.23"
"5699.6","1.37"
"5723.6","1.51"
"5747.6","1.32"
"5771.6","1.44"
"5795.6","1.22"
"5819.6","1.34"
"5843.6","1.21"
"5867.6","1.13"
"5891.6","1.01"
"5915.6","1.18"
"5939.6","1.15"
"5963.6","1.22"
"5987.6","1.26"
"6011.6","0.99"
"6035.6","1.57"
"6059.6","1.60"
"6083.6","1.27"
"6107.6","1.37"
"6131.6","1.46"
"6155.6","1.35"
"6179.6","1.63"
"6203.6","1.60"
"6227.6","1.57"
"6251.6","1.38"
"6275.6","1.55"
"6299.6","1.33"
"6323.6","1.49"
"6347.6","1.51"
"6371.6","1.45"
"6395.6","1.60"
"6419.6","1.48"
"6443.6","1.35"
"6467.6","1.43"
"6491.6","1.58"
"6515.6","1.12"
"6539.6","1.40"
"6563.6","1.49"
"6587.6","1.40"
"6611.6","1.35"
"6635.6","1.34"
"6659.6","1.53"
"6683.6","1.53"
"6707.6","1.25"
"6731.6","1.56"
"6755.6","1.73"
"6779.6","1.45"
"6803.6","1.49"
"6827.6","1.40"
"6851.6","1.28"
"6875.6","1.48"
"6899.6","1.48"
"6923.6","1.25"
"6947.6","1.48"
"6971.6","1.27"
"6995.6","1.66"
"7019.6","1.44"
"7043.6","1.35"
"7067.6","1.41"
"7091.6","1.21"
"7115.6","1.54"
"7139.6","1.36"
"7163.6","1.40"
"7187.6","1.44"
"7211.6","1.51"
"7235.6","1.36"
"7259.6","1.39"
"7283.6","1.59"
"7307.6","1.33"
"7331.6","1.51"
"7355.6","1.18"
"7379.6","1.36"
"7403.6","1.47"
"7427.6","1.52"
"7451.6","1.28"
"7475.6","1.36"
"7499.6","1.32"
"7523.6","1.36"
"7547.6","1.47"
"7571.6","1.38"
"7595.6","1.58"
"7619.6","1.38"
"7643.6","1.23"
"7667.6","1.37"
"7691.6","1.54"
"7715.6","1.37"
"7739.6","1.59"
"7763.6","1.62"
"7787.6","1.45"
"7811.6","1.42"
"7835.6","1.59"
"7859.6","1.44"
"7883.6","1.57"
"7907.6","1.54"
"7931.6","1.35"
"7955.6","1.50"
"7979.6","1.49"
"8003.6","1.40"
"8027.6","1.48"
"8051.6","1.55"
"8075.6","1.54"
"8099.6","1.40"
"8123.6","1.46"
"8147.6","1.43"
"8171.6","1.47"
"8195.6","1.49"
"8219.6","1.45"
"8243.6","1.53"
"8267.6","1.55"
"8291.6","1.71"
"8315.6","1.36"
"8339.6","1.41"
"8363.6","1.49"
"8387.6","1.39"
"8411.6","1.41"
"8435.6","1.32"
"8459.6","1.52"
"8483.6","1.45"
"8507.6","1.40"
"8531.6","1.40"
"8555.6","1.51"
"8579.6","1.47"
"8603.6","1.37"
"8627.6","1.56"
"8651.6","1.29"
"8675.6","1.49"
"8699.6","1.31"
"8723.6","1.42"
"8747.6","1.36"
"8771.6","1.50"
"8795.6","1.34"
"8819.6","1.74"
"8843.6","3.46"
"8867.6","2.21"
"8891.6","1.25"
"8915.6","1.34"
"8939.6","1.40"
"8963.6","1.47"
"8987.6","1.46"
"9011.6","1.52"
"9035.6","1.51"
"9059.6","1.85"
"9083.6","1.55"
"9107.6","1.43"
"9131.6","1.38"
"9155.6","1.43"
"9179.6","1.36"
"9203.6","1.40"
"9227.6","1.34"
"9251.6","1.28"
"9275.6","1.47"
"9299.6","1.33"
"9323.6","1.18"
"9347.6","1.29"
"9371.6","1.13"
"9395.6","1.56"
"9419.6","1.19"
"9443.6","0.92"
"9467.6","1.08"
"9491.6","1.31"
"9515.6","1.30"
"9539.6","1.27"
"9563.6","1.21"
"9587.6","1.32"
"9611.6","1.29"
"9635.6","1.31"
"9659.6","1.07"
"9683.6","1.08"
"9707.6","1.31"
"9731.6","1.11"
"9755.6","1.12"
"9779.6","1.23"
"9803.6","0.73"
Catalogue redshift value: 0.347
